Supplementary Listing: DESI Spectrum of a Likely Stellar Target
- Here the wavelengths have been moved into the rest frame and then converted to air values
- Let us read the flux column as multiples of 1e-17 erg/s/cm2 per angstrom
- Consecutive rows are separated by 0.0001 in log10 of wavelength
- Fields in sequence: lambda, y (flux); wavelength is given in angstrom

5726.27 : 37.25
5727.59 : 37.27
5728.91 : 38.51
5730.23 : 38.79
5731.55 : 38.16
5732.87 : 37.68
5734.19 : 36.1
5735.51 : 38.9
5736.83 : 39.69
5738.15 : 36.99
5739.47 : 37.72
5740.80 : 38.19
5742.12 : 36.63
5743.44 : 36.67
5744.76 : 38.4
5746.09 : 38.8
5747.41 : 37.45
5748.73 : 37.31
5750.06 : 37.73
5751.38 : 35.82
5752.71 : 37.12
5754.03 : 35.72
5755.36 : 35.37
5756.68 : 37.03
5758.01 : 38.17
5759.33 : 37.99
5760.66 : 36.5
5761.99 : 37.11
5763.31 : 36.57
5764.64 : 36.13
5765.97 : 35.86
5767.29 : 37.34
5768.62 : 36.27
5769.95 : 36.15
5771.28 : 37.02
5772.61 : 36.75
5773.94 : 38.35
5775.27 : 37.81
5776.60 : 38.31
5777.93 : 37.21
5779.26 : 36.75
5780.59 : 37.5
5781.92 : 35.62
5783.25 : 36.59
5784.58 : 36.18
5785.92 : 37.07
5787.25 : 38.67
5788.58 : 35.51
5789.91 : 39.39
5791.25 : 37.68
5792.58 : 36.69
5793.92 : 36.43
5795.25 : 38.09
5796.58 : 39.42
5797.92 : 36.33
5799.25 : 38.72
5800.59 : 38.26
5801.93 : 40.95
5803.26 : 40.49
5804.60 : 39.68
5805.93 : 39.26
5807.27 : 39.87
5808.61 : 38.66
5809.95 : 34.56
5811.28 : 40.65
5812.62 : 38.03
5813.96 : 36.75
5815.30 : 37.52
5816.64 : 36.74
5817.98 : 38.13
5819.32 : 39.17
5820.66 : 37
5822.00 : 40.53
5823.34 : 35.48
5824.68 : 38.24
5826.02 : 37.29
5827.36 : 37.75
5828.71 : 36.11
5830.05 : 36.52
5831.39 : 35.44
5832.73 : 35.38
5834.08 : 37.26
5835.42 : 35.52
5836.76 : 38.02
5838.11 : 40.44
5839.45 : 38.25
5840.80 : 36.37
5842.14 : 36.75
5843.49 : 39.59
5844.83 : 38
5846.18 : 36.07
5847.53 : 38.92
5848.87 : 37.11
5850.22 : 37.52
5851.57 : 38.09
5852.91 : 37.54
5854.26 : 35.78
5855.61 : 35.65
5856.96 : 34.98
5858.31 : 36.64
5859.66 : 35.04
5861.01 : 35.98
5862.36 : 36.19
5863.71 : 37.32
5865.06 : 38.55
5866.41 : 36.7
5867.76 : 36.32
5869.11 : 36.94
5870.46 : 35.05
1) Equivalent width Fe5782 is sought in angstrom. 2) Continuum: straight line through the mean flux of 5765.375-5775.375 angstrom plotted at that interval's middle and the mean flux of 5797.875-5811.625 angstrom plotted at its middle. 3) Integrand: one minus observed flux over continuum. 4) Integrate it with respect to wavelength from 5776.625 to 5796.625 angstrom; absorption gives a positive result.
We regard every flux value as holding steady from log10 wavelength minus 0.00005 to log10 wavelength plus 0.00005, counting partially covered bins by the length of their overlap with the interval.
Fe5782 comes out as 0.3 angstrom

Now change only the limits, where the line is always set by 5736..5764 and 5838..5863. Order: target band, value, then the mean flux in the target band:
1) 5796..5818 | -0.79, 38.5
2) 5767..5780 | 0.01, 37.2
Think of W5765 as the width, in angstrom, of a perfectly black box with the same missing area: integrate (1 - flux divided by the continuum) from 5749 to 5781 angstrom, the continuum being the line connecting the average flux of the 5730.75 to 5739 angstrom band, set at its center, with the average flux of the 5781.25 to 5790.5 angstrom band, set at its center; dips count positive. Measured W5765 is 0.4 angstrom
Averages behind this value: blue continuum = 37.9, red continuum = 37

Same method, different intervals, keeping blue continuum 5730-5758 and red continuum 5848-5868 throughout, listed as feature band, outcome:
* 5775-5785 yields 0.05 angstrom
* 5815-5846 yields -0.49 angstrom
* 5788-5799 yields -0.12 angstrom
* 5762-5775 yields 0.17 angstrom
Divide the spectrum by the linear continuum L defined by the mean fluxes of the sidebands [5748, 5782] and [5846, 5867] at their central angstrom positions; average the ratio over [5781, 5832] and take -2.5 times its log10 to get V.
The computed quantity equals -0.03 mag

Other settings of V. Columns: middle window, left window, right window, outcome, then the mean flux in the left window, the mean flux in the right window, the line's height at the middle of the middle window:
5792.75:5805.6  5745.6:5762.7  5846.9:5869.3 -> -0.05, 37.1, 36.8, 36.9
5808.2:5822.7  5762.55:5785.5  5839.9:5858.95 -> -0.03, 36.9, 37.1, 37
